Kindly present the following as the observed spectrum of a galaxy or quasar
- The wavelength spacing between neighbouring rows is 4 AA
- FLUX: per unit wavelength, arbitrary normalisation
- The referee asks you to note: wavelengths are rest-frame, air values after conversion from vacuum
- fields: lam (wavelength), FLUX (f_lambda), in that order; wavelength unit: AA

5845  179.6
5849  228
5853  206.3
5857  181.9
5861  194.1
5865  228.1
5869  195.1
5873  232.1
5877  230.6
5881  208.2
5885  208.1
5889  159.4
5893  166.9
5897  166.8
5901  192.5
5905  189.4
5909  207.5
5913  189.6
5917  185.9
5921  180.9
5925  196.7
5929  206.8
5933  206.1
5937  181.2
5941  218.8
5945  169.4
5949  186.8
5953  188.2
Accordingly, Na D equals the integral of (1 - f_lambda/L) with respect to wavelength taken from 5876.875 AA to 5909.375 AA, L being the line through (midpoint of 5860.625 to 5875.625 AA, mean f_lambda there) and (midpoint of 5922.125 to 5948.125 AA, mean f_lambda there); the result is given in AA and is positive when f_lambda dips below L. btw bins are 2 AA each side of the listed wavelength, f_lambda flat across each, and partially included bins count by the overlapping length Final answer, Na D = 2.9 AA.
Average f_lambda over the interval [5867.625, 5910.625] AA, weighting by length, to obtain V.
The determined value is 196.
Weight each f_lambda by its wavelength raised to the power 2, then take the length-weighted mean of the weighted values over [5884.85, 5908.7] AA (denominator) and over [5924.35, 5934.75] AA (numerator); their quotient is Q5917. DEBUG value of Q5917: 1.1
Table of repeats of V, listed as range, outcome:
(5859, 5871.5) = 207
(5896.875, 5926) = 190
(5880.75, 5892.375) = 186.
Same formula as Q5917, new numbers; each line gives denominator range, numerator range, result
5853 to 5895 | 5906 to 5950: 0.98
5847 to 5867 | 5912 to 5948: 0.95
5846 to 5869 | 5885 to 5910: 0.90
